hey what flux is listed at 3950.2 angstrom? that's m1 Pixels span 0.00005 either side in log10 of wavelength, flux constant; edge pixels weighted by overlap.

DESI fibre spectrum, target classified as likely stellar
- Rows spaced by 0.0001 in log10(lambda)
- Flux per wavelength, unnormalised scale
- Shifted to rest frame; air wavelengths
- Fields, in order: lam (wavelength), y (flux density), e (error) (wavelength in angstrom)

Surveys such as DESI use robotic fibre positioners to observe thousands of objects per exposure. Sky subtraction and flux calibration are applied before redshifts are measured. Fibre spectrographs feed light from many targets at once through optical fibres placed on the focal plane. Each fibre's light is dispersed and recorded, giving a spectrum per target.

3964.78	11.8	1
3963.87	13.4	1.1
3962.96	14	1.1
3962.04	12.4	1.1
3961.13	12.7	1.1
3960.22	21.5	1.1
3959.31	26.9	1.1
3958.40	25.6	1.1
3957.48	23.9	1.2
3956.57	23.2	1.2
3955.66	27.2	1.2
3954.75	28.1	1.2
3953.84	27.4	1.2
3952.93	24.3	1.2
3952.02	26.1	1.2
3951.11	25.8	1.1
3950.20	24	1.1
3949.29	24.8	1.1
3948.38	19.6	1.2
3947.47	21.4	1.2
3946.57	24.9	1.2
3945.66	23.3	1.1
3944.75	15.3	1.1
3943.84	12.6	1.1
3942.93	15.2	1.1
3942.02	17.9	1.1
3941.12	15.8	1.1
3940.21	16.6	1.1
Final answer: 24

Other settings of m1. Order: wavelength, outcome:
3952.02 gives 26.1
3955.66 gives 27.2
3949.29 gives 24.8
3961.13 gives 12.7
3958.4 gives 25.6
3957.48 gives 23.9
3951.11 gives 25.8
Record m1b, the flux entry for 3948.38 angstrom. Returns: 19.6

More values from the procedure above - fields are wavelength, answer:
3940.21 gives 16.6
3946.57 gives 24.9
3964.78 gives 11.8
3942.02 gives 17.9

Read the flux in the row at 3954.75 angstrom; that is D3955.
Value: 28.1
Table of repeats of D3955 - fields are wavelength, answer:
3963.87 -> 13.4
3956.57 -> 23.2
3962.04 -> 12.4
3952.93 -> 24.3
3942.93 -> 15.2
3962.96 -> 14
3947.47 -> 21.4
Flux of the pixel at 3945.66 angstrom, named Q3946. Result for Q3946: 23.3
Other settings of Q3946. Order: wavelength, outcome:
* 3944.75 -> 15.3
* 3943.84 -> 12.6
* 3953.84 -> 27.4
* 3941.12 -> 15.8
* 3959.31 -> 26.9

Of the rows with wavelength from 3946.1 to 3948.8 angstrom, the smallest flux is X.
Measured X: 19.6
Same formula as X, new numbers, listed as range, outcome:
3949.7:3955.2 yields 24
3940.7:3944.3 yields 12.6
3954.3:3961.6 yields 12.7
